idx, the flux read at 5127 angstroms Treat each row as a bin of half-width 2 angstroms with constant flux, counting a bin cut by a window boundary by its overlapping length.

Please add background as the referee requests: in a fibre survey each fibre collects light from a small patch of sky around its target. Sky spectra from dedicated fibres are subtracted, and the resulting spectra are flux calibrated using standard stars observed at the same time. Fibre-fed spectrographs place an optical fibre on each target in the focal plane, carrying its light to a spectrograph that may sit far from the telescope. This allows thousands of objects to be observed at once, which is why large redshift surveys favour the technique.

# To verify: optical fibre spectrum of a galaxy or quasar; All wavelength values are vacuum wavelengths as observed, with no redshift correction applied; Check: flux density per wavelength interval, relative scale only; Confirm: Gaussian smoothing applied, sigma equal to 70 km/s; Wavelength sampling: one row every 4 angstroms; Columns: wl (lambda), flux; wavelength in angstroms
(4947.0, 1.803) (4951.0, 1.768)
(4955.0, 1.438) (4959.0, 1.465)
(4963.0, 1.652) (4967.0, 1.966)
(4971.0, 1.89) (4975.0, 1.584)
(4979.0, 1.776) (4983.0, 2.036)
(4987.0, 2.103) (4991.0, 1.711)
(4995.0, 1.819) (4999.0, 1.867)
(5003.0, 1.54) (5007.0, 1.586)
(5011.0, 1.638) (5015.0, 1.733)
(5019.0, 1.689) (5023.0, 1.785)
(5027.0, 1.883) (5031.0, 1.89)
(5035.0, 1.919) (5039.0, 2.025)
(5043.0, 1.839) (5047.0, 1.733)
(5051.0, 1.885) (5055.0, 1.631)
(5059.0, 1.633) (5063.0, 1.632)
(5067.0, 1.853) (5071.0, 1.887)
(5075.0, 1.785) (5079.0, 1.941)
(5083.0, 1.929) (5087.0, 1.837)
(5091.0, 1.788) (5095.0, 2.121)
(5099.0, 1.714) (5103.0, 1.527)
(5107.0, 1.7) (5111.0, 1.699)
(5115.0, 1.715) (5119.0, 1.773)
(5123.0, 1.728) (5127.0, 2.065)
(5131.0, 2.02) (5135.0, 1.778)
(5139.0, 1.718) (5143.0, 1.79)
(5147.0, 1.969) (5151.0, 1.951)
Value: 2.065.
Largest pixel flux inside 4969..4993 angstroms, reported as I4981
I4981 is 2.103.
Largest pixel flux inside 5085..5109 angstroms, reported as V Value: 2.121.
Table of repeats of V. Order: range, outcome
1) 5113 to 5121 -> 1.773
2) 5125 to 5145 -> 2.065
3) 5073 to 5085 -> 1.941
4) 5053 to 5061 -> 1.633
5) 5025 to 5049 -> 2.025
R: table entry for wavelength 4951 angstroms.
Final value 1.768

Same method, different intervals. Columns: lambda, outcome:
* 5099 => 1.714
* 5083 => 1.929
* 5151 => 1.951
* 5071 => 1.887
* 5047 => 1.733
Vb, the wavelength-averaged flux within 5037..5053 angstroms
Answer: 1.87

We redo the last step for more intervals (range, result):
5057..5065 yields 1.63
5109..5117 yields 1.71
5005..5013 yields 1.61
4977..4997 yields 1.89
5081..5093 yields 1.85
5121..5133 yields 1.94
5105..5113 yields 1.7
